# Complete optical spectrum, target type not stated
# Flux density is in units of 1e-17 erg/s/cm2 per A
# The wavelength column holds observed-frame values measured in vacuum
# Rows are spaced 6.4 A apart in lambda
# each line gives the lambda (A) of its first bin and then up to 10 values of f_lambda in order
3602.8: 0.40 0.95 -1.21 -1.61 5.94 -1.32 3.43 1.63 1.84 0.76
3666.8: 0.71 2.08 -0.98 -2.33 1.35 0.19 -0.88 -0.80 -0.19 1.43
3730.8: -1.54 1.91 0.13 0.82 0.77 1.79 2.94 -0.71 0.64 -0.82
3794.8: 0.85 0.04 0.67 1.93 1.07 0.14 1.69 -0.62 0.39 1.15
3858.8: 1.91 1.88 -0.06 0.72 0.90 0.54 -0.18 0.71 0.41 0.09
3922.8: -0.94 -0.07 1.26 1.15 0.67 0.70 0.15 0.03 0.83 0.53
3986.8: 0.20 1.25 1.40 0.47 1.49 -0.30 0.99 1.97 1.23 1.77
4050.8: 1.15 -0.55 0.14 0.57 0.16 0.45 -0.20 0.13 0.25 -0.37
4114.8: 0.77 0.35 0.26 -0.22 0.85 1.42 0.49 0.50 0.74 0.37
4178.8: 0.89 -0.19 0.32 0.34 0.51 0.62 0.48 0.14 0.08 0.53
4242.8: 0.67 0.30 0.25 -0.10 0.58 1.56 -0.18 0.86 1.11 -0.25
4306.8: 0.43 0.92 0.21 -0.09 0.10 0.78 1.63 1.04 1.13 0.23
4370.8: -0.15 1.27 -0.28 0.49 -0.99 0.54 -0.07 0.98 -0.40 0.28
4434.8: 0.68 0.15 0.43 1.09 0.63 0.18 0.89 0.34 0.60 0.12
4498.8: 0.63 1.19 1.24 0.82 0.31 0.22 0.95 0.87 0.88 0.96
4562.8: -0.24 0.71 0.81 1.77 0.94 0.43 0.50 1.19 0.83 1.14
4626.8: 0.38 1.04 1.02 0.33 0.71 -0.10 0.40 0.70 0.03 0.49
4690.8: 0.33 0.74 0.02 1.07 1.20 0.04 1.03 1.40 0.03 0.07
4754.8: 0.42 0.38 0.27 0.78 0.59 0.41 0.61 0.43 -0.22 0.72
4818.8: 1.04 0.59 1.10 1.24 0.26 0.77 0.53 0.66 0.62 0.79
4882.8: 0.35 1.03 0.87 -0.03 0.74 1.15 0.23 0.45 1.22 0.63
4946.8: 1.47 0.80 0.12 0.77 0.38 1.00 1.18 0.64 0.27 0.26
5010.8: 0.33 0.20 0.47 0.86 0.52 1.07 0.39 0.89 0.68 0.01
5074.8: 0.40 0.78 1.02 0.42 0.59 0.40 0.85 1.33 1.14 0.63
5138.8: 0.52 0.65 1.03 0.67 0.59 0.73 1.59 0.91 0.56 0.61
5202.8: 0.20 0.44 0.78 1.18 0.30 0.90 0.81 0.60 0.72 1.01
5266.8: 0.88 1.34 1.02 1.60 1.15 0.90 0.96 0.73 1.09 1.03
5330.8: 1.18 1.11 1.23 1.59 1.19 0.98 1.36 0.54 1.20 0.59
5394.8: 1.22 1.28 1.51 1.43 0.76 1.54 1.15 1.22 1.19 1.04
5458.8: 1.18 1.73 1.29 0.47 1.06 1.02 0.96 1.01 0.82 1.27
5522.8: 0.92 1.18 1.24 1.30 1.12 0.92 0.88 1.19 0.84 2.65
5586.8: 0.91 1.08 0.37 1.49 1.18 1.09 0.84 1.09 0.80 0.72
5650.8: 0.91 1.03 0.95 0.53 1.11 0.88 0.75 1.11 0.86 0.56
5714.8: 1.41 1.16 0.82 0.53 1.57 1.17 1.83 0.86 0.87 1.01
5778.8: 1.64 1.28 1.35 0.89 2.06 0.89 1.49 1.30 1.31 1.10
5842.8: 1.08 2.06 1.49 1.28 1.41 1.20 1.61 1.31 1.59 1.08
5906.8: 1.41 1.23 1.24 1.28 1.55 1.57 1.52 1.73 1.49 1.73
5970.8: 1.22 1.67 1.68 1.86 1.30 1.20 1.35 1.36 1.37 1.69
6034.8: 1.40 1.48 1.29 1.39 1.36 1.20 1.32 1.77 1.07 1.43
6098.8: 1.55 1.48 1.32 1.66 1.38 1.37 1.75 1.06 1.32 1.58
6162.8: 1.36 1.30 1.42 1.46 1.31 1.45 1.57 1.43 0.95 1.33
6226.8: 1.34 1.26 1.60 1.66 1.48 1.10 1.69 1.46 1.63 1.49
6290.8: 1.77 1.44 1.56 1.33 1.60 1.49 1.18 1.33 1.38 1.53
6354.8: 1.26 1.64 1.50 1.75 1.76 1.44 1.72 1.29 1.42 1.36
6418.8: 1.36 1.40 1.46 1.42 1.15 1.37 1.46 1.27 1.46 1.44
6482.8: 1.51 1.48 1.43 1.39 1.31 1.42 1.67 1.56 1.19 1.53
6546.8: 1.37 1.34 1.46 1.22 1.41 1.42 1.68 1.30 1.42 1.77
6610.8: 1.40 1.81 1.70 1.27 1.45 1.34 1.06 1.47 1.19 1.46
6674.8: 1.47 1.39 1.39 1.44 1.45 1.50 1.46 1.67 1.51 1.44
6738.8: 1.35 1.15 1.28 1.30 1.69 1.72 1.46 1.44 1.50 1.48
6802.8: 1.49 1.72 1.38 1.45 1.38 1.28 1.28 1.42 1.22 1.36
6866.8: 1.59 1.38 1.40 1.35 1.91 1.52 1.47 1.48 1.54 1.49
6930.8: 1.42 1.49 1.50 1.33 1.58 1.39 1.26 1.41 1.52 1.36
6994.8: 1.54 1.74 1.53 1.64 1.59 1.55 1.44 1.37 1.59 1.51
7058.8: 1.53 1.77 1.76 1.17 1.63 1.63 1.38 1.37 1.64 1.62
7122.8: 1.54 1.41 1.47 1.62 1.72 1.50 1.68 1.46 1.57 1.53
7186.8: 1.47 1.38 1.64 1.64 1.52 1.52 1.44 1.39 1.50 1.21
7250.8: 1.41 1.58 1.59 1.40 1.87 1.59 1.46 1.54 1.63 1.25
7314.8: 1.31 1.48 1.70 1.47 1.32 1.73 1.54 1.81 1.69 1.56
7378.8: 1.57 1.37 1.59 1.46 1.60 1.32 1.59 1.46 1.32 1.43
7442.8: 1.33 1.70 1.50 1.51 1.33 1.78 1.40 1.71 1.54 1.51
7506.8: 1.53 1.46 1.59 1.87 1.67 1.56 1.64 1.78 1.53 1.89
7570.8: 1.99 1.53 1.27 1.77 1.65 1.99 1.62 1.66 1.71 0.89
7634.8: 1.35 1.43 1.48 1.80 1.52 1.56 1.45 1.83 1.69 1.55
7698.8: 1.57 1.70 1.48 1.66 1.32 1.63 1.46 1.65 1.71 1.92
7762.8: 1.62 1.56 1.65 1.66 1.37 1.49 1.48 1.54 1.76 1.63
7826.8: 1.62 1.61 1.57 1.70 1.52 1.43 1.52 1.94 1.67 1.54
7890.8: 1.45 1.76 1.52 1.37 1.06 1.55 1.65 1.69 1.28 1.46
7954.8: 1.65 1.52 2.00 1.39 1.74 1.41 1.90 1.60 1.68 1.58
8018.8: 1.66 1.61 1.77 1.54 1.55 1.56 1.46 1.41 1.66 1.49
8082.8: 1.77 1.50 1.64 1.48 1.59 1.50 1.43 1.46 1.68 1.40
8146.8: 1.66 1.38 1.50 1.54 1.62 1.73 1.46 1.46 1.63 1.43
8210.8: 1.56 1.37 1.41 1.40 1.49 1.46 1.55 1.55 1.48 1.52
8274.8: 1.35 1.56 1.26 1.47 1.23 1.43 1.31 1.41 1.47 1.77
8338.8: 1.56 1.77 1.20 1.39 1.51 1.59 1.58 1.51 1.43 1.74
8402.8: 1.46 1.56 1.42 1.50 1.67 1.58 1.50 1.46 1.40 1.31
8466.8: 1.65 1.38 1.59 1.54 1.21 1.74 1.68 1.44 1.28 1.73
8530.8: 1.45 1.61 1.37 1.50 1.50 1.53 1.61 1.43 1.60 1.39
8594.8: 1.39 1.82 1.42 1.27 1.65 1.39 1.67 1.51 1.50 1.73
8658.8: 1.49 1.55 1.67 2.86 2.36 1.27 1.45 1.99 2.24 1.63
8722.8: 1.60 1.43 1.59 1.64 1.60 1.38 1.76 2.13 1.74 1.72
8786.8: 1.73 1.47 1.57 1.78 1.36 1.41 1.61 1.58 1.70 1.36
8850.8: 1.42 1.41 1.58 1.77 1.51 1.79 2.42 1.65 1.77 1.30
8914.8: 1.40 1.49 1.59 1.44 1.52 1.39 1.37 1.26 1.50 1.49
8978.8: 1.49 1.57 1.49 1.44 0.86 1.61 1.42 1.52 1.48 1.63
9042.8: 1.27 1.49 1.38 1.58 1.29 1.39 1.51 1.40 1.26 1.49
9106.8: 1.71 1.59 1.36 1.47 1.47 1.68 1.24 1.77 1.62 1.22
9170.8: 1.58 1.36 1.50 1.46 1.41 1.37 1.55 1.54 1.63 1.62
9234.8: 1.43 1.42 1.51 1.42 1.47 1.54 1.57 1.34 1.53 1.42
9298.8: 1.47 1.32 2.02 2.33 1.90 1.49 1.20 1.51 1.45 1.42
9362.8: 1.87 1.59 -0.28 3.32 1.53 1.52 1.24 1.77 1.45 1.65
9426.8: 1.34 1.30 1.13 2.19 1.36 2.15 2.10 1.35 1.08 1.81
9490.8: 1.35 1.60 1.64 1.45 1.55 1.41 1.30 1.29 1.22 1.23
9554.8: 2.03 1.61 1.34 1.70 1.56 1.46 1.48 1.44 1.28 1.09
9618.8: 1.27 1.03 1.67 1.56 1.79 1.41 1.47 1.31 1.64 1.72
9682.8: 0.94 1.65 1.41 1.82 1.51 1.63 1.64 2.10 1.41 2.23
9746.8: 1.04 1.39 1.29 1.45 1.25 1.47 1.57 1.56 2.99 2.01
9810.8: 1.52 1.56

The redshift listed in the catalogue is 0.322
